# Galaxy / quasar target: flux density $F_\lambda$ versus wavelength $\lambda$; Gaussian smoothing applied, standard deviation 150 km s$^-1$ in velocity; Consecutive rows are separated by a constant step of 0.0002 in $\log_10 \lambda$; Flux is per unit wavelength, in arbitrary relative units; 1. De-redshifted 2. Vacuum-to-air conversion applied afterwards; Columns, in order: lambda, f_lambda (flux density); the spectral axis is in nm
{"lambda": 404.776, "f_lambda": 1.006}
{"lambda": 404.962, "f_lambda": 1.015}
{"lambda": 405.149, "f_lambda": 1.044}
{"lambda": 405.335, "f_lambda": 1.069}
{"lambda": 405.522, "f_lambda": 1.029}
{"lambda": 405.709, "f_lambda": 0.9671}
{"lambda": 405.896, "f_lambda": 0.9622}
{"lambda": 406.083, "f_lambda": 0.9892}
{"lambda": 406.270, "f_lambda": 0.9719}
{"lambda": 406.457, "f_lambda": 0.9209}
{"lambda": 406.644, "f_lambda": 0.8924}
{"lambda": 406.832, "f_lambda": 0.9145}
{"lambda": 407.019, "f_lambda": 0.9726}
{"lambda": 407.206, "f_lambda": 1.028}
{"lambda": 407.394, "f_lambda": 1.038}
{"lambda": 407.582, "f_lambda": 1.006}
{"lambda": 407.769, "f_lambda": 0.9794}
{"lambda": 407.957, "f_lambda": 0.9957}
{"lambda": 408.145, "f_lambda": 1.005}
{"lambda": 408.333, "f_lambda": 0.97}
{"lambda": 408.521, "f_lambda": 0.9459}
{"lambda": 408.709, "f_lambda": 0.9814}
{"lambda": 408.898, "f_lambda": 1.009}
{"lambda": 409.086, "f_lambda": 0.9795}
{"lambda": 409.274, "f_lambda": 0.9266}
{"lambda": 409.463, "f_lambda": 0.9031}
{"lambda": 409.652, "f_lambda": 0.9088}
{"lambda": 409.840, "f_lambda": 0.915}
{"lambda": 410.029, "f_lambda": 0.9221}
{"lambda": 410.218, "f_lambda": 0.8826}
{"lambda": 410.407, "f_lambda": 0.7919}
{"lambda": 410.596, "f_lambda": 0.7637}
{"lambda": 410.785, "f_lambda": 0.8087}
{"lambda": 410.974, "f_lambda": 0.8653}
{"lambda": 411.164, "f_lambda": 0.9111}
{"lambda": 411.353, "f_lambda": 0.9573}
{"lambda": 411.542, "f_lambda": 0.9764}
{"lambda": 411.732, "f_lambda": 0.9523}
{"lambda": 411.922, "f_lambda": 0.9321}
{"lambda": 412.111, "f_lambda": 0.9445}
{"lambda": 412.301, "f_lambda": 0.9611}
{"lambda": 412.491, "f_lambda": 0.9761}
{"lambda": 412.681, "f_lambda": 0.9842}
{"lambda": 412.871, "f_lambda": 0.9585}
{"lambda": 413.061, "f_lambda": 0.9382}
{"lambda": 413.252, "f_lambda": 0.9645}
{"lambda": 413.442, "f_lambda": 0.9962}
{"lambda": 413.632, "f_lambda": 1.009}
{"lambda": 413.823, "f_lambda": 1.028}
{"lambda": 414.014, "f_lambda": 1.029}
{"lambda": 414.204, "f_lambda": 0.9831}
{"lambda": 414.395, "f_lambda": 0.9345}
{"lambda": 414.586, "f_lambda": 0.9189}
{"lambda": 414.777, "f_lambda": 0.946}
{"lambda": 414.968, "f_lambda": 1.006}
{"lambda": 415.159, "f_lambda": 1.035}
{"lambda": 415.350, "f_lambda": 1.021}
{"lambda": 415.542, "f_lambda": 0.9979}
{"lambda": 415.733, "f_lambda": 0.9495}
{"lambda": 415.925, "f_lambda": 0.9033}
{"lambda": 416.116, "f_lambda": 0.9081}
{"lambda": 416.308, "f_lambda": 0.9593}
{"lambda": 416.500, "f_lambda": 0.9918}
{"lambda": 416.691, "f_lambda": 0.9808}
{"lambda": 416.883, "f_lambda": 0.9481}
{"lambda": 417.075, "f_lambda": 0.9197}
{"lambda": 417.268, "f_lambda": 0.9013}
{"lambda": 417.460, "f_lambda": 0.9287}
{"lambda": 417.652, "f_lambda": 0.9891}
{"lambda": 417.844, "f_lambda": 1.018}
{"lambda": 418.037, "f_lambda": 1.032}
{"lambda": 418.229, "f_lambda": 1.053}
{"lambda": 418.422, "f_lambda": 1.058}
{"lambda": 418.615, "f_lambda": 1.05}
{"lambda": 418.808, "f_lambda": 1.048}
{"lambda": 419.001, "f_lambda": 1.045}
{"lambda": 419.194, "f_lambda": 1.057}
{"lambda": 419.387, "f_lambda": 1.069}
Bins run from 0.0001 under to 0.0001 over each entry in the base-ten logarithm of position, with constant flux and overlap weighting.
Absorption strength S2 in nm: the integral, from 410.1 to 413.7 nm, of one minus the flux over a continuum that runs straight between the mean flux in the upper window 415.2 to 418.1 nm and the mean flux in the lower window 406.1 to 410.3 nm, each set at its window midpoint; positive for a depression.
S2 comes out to 0.14 nm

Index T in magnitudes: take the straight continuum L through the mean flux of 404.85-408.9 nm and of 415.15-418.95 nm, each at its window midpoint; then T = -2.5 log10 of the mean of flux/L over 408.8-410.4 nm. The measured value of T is 0.07 mag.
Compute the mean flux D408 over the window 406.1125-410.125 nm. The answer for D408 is 0.962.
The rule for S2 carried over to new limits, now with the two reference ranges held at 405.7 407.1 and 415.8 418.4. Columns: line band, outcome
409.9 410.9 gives 0.123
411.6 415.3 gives -0.054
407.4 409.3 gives -0.067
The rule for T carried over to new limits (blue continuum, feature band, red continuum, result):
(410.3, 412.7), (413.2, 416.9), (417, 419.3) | -0.02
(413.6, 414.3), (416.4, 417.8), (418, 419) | 0.09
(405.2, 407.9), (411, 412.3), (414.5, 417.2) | 0.03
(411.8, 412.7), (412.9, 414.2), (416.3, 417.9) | -0.04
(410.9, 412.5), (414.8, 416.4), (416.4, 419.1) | 0.01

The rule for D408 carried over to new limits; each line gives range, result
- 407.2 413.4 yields 0.941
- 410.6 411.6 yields 0.889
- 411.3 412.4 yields 0.954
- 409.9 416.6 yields 0.946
